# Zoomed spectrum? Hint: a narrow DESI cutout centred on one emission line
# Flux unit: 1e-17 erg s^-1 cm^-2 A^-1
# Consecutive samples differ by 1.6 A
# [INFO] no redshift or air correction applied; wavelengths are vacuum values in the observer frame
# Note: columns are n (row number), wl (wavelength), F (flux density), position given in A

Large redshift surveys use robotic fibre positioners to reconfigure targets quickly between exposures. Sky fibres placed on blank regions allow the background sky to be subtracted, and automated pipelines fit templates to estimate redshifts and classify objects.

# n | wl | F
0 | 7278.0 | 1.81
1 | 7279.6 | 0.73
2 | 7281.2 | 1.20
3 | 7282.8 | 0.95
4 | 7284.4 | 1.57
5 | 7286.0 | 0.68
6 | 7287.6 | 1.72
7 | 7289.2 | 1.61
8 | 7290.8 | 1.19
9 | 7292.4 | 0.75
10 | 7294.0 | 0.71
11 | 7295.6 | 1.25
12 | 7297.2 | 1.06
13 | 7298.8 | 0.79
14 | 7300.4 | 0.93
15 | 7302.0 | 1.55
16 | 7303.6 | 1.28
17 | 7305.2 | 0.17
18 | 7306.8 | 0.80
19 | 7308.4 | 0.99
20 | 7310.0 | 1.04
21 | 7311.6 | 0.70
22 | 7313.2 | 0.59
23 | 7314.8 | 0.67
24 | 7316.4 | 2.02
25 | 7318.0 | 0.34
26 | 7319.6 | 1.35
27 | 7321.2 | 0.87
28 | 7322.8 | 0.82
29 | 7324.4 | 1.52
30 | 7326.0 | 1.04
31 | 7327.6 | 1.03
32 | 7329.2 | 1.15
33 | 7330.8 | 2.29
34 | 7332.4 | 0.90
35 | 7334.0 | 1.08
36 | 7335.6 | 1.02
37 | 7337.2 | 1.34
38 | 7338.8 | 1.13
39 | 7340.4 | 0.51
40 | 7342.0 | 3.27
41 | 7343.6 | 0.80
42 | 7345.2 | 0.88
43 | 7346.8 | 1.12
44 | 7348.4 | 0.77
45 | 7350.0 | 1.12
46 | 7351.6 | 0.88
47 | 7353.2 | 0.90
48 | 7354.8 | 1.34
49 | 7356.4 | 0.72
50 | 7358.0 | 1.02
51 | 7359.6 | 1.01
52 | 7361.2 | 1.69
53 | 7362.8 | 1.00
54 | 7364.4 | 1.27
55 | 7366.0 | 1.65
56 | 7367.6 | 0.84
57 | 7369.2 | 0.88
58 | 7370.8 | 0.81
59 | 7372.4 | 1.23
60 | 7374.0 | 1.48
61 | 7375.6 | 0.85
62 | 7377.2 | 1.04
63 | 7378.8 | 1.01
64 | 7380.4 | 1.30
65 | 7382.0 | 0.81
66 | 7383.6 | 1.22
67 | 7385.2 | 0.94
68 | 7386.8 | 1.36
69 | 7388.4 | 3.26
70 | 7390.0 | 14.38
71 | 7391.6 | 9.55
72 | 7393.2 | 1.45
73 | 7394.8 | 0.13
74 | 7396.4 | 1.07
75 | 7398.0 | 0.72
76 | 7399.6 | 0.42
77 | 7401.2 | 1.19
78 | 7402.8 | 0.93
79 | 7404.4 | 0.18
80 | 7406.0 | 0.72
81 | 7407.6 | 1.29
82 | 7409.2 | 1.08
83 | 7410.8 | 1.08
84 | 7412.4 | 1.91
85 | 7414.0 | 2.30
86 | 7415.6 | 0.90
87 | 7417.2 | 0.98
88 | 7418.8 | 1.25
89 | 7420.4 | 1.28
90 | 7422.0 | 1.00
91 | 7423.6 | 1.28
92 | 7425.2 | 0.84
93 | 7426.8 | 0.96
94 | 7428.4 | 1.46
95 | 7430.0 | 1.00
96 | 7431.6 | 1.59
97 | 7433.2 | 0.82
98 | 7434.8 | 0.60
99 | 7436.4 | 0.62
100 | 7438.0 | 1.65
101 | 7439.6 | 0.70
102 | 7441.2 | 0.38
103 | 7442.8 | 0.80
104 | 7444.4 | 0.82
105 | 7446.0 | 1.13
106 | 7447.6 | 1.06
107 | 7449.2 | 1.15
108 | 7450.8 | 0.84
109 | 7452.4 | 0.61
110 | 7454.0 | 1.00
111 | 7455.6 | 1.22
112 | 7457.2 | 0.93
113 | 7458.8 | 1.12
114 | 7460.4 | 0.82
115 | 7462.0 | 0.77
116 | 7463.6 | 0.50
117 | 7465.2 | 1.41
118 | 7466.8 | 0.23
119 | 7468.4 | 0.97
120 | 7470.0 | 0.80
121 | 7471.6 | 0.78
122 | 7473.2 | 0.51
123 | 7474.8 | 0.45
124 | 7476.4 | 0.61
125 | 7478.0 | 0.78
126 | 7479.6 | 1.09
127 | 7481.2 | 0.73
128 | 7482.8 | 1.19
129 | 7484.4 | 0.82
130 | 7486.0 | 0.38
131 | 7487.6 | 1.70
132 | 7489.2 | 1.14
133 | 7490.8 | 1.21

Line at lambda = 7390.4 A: Halpha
